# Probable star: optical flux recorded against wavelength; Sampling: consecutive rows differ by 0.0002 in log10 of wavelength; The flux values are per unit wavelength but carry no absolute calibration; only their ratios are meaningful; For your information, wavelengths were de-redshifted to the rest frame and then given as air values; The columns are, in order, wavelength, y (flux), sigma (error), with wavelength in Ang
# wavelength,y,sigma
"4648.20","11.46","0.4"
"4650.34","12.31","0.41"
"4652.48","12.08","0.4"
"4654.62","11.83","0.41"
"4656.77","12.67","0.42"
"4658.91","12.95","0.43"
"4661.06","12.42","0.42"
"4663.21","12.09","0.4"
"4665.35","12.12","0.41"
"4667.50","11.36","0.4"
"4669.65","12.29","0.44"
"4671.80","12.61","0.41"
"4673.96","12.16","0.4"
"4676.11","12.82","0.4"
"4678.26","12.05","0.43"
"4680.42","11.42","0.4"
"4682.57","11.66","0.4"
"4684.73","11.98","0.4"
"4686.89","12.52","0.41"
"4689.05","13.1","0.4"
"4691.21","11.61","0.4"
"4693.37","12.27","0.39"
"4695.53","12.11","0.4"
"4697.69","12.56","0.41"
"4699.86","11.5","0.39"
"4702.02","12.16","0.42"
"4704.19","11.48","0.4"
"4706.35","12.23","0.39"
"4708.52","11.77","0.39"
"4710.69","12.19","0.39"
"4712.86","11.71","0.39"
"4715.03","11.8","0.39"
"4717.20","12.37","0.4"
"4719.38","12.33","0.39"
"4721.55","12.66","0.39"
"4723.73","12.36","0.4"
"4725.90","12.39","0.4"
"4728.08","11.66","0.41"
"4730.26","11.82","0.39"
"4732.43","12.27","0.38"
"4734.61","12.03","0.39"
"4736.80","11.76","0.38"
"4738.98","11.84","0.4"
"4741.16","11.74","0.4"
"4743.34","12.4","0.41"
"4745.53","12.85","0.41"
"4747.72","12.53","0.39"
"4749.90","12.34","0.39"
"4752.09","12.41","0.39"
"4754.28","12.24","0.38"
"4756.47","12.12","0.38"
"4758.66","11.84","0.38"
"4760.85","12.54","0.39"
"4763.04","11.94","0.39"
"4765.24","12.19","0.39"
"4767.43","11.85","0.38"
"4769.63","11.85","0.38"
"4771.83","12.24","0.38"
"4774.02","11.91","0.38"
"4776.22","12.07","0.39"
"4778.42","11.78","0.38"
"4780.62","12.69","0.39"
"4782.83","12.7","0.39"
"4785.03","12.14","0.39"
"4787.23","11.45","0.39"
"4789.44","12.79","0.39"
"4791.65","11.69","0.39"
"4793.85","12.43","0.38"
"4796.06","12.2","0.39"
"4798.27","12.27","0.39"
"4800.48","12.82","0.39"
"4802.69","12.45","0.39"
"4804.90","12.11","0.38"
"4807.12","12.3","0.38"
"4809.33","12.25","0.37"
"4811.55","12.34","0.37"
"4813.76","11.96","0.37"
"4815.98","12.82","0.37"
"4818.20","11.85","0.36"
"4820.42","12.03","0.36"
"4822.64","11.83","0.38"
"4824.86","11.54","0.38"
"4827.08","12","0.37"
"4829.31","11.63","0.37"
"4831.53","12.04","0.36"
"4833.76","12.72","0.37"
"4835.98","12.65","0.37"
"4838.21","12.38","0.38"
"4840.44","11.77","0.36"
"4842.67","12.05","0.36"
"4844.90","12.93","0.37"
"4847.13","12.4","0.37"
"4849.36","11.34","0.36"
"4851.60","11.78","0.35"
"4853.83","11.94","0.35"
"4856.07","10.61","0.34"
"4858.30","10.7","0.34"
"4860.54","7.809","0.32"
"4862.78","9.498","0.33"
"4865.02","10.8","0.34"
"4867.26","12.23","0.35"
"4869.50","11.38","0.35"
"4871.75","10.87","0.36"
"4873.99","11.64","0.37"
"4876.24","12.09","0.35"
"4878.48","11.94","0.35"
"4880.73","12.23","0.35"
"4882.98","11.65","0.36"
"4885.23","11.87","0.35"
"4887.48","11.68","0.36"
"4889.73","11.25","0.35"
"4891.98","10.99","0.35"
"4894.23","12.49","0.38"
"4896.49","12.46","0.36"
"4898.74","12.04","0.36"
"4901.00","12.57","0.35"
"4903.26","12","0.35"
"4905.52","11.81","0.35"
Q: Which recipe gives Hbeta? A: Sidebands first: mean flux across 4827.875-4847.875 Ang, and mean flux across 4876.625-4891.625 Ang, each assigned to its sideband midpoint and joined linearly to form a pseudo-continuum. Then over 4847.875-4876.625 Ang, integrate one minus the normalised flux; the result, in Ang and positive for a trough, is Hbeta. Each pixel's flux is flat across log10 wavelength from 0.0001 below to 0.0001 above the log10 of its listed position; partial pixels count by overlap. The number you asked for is 2.5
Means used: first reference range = 12.3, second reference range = 11.7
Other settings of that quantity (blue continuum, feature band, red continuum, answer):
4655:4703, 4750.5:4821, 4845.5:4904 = -2.35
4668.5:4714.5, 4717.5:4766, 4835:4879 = -1.23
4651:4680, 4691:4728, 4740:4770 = 0.43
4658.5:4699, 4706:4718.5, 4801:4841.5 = 0.19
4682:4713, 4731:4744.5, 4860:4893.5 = -0.13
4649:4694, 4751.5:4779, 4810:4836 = 0.14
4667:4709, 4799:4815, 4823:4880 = -0.84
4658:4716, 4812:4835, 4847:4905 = -0.82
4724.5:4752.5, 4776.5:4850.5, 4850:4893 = -3.63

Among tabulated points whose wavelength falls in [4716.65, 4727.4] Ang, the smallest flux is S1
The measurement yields 12.33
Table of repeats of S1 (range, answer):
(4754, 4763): 11.84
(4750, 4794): 11.45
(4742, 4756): 12.24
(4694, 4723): 11.48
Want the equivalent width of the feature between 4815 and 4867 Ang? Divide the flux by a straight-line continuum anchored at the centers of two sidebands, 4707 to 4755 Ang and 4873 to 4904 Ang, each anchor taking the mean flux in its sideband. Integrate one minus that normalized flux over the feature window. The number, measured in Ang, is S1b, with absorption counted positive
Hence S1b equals 1.62 Ang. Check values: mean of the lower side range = 12.2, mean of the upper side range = 11.9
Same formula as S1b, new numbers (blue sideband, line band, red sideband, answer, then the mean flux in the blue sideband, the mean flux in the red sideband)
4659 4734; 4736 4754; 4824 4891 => -0.43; 12.1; 11.6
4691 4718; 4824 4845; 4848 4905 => -1.03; 12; 11.4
